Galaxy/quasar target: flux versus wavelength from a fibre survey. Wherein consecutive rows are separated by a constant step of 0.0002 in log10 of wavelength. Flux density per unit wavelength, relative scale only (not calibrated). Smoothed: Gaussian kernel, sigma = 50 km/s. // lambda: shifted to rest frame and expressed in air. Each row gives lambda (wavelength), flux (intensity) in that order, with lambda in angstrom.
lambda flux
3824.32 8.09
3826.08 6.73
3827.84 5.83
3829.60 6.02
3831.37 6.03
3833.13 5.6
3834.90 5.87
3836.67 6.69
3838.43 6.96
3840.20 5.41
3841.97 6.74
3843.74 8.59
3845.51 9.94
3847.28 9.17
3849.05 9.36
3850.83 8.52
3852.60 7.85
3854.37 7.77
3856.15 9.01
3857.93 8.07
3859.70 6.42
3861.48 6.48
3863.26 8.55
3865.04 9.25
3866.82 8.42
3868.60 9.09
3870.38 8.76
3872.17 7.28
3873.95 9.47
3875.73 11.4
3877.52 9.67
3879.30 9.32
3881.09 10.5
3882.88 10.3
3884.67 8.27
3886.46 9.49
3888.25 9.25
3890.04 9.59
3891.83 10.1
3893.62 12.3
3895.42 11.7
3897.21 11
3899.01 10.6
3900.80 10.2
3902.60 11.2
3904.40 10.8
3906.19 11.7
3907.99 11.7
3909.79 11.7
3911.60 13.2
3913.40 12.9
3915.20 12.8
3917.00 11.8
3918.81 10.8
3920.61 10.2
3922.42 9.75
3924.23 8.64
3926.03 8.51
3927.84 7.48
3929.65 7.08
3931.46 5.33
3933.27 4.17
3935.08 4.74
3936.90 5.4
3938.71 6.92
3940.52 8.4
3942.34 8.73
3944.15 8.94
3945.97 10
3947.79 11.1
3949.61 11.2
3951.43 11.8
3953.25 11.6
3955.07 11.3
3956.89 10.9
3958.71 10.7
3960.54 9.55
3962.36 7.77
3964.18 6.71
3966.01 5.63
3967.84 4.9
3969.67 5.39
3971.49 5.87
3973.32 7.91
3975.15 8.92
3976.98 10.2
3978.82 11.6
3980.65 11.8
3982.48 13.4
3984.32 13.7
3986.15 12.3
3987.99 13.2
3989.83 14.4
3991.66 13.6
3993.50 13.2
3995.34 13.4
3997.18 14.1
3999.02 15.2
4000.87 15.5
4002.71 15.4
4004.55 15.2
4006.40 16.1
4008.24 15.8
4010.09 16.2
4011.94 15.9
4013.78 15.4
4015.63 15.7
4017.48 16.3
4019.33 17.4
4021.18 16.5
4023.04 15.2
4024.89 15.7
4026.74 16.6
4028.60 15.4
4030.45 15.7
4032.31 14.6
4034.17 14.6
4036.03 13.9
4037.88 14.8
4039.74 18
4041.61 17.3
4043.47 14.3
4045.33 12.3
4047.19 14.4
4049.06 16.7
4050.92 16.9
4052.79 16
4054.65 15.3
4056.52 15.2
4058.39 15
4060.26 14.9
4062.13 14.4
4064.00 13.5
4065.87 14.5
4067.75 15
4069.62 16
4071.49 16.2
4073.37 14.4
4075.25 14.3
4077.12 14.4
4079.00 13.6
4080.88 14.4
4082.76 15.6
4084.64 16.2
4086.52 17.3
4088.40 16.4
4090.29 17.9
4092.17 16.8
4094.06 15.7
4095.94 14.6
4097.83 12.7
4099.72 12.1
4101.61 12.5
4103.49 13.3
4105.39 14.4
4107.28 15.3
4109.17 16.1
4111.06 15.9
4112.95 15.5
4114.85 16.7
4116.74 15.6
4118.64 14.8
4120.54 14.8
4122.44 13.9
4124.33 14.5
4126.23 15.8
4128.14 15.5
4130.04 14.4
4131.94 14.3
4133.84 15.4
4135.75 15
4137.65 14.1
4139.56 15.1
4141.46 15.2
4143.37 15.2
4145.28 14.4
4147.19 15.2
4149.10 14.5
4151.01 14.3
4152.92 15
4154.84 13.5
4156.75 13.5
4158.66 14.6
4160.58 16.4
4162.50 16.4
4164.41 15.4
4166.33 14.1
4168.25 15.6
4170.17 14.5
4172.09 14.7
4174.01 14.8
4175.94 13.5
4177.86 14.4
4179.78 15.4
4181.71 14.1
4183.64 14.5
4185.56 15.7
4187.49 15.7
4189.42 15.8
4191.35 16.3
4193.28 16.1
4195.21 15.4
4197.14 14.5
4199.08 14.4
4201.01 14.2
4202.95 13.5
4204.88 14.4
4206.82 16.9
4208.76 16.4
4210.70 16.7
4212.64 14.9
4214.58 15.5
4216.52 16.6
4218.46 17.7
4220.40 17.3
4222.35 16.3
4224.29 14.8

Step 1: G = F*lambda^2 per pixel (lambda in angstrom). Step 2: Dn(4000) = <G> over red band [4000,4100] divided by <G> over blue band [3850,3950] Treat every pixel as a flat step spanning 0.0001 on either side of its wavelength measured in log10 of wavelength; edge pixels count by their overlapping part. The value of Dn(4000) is 1.78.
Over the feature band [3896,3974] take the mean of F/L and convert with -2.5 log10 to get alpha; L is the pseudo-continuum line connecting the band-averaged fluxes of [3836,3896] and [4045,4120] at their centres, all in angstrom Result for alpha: 0.16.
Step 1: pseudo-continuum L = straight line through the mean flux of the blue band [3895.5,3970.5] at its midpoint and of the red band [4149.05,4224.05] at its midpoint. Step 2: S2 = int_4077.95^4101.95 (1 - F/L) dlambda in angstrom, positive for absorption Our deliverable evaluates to -3.94 angstrom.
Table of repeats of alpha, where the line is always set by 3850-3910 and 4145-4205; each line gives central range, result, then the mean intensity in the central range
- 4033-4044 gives -0.24 mag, 15.5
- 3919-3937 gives 0.38 mag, 7.35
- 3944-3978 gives 0.22 mag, 8.97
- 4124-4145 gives -0.06 mag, 14.9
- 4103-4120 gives -0.12 mag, 15.3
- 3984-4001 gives -0.19 mag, 13.8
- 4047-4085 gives -0.17 mag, 15.1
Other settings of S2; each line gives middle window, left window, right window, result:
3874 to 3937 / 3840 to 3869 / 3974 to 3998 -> -0.4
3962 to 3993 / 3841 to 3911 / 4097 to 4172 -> 4.5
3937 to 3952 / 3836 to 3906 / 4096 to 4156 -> 1.9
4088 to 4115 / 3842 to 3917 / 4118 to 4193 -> -2.1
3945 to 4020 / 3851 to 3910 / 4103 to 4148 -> -1.0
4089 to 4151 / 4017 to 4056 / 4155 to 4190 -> 1.1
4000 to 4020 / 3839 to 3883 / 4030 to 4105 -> -4.0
